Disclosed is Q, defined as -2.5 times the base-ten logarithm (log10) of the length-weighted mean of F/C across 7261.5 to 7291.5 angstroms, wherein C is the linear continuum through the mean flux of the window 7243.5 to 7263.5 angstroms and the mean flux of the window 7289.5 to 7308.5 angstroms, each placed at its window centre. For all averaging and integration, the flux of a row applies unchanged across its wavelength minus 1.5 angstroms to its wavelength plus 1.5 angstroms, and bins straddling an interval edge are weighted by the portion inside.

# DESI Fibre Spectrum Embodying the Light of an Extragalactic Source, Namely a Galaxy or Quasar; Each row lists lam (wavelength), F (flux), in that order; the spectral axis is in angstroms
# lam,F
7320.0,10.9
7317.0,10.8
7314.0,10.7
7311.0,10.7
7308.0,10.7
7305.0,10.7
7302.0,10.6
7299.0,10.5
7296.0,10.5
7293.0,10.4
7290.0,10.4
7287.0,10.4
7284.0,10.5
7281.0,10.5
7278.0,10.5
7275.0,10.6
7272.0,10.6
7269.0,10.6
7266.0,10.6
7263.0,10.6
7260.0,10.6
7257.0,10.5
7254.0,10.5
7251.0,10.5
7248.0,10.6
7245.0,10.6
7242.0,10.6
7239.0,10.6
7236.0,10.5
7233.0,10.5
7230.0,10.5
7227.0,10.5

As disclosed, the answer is 0.00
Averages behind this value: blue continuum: 10.6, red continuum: 10.5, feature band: 10.5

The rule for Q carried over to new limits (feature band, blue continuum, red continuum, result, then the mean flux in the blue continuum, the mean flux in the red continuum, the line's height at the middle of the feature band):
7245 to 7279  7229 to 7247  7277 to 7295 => -0.01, 10.6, 10.5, 10.5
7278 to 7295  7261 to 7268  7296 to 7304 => 0.01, 10.6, 10.5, 10.6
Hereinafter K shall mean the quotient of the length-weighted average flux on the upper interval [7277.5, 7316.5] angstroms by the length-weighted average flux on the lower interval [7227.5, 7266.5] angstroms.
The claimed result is 1.0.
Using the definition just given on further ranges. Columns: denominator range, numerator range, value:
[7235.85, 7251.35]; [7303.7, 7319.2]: 1.01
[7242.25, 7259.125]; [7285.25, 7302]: 0.99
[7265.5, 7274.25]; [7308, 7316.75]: 1.01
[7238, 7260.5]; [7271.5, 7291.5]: 0.99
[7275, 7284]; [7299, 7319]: 1.02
